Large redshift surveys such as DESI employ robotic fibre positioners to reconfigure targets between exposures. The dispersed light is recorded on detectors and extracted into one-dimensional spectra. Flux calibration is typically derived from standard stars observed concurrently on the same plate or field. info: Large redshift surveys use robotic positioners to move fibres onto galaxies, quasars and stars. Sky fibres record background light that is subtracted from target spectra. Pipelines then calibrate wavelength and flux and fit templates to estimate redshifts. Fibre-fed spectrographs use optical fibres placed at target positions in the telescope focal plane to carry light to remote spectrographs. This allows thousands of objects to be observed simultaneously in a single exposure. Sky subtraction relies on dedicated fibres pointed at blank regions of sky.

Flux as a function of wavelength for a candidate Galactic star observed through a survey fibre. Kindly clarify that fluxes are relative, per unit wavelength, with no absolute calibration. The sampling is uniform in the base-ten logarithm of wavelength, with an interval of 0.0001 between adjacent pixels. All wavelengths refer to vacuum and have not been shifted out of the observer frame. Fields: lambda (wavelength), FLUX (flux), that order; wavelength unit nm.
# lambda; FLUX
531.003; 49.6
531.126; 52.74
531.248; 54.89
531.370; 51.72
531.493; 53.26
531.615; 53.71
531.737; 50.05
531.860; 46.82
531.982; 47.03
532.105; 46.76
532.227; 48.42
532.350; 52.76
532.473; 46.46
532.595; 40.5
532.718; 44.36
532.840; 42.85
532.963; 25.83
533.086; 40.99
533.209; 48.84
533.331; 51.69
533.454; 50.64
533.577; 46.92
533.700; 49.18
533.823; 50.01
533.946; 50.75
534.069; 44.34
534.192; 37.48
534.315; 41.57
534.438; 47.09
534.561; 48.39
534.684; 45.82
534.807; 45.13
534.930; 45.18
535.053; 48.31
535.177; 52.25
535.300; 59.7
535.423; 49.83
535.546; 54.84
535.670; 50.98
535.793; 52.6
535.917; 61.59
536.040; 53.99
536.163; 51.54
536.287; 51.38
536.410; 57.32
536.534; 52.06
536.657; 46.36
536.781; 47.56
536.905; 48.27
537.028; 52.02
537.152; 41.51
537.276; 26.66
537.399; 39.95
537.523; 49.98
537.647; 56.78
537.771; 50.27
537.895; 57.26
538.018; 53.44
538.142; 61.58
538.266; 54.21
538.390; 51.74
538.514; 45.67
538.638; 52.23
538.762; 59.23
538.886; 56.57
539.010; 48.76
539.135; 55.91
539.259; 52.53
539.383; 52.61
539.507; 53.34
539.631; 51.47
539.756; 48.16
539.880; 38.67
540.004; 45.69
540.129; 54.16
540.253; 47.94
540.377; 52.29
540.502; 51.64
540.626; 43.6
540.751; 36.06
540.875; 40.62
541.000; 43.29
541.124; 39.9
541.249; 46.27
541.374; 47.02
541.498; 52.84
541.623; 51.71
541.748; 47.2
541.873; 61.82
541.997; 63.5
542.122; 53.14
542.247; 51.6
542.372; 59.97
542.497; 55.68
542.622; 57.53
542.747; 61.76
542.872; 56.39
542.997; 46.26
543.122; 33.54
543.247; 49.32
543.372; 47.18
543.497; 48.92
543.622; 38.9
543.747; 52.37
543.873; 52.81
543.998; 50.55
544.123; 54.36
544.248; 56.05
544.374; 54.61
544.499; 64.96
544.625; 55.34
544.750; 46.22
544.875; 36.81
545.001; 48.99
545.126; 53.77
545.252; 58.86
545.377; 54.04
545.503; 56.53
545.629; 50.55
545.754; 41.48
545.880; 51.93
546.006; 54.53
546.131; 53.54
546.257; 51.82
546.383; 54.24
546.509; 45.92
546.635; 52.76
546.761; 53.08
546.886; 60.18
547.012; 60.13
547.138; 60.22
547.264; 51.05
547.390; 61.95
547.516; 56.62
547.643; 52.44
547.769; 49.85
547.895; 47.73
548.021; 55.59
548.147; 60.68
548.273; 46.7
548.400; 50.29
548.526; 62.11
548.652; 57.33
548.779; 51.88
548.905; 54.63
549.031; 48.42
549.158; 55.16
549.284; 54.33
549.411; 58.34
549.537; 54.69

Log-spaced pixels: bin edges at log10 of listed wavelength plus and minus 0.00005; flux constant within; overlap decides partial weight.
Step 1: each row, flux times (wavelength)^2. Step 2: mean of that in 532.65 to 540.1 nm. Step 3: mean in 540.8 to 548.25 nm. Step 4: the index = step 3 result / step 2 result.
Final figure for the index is 1.09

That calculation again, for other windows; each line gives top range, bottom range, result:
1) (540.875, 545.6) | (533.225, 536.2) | 1.07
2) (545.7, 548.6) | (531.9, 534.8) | 1.24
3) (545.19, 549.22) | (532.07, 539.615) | 1.14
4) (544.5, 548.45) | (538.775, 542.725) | 1.07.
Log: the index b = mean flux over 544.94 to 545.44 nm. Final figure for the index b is 54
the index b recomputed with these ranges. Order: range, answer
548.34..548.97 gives 55.3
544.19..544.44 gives 55.4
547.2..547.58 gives 56.4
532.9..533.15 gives 33.5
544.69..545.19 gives 46.5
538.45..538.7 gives 49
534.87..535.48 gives 51.1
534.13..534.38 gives 39.6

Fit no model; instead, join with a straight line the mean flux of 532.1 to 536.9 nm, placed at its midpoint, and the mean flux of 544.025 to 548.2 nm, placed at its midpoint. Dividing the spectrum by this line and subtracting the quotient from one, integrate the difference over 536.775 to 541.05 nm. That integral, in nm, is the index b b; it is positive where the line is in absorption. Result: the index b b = 0.09 nm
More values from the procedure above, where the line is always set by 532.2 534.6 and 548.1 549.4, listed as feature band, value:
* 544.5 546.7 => 0.04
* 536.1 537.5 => 0.01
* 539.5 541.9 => 0.11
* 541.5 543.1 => -0.14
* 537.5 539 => -0.18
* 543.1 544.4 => 0.05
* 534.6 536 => -0.15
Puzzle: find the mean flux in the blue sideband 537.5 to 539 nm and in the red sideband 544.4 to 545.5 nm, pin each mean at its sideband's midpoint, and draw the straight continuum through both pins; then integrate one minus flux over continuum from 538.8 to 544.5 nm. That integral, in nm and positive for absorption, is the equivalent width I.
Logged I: 0.300 nm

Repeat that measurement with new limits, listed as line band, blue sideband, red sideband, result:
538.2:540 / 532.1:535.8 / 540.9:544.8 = -0.062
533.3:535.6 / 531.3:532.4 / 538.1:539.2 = 0.143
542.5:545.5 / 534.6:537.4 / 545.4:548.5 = 0.052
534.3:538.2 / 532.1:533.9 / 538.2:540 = -0.113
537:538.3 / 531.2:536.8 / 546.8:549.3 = 0.027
